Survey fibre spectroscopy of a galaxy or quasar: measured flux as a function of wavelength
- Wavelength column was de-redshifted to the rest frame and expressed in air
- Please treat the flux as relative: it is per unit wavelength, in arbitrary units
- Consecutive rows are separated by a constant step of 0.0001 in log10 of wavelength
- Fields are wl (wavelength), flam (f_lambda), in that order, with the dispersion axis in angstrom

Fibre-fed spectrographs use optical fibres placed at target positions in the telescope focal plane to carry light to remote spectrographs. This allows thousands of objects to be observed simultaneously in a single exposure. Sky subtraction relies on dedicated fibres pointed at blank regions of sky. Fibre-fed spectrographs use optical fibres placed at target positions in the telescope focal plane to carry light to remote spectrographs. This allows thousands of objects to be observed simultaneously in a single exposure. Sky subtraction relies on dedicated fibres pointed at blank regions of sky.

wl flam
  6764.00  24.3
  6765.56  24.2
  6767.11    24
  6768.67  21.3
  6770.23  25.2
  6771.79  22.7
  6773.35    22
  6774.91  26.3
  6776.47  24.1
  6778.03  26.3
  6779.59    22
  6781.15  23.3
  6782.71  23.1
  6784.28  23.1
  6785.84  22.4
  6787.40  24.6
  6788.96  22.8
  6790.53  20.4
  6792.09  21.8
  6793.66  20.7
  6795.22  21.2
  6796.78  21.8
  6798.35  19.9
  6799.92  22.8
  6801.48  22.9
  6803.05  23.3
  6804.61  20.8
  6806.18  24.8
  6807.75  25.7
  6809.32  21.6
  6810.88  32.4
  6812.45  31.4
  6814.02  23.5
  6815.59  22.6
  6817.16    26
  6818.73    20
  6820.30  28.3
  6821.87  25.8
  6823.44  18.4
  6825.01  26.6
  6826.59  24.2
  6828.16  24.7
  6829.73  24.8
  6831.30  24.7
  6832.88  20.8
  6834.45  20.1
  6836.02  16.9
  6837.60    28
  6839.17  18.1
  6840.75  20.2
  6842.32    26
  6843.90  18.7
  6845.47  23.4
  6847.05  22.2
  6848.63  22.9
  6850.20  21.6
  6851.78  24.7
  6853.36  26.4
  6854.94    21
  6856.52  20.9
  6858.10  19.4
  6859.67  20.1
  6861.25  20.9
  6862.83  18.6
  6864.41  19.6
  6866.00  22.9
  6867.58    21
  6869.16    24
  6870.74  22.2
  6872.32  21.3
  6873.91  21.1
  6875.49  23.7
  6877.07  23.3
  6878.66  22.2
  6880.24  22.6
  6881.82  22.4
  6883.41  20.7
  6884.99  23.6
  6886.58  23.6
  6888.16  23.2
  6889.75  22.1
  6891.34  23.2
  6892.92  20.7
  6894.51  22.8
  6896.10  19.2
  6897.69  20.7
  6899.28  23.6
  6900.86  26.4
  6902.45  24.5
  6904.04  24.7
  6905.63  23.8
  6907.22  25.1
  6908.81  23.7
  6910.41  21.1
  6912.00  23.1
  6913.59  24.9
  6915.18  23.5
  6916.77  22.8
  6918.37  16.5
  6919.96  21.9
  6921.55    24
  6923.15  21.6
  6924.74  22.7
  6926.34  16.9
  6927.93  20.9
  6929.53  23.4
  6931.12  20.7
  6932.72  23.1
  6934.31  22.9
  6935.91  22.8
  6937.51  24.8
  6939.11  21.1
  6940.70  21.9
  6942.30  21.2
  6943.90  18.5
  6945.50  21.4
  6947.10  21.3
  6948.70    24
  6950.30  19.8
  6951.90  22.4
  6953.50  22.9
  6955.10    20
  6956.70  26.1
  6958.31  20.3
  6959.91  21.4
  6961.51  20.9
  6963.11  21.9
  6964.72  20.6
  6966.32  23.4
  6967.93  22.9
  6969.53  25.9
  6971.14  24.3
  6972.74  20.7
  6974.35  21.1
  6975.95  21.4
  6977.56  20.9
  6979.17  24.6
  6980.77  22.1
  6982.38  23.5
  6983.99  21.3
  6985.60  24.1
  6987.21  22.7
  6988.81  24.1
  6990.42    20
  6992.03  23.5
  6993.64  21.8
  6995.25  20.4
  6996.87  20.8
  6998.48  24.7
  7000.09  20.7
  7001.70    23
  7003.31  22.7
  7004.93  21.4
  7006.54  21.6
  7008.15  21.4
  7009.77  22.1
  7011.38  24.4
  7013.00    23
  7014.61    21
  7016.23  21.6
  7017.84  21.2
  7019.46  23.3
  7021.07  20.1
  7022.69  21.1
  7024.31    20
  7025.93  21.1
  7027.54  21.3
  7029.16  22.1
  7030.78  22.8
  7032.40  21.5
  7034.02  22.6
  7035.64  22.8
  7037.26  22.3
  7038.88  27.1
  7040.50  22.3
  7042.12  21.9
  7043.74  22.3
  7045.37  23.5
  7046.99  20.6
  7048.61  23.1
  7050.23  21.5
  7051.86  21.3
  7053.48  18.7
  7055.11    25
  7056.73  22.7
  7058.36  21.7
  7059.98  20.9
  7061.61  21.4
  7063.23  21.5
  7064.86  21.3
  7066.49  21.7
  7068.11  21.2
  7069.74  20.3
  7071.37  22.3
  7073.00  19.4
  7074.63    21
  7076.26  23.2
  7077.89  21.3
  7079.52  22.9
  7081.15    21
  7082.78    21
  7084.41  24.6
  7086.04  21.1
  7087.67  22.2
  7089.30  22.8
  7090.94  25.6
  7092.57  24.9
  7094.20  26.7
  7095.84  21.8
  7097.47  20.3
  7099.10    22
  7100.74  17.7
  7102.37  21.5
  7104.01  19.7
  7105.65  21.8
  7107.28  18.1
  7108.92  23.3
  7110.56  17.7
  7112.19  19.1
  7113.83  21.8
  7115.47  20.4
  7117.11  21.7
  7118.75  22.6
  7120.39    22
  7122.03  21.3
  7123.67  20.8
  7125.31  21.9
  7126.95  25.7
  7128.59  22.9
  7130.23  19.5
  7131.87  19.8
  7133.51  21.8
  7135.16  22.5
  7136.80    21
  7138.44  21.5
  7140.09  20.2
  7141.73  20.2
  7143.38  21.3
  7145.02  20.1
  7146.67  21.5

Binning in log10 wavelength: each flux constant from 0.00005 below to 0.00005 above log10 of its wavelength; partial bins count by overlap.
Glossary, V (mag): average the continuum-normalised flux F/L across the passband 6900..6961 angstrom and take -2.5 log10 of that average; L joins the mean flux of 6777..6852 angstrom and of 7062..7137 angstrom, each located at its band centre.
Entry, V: 0.011 mag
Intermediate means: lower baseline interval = 23.2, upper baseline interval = 21.6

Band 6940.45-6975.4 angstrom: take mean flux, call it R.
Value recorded 21.9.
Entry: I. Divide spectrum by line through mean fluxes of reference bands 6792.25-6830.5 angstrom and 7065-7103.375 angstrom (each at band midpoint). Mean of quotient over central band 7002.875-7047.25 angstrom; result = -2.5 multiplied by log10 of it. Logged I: 0.01 mag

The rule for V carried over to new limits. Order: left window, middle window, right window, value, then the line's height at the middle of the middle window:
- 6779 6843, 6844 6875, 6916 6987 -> 0.051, 22.8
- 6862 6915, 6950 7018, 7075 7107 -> 0.007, 22.4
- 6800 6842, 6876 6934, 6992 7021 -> 0.023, 23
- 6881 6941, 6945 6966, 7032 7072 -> 0.027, 22.4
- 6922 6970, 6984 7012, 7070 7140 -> -0.022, 21.8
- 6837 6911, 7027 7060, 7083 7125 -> -0.024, 21.8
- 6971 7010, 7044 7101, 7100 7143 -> -0.027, 21.5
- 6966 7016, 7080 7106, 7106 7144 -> -0.035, 21.5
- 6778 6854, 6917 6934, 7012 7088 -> 0.065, 22.6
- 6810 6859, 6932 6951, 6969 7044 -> 0.037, 22.7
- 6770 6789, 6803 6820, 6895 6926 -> -0.065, 23.4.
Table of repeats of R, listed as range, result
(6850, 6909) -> 22.4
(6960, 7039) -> 22.2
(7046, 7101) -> 22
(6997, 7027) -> 21.9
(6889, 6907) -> 23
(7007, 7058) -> 22.1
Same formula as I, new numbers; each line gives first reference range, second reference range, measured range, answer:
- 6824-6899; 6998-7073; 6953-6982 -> -0.01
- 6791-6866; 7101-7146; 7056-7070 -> 0.00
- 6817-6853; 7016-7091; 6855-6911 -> 0.02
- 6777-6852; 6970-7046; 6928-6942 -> 0.01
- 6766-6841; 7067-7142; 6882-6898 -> 0.04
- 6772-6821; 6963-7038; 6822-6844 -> 0.04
